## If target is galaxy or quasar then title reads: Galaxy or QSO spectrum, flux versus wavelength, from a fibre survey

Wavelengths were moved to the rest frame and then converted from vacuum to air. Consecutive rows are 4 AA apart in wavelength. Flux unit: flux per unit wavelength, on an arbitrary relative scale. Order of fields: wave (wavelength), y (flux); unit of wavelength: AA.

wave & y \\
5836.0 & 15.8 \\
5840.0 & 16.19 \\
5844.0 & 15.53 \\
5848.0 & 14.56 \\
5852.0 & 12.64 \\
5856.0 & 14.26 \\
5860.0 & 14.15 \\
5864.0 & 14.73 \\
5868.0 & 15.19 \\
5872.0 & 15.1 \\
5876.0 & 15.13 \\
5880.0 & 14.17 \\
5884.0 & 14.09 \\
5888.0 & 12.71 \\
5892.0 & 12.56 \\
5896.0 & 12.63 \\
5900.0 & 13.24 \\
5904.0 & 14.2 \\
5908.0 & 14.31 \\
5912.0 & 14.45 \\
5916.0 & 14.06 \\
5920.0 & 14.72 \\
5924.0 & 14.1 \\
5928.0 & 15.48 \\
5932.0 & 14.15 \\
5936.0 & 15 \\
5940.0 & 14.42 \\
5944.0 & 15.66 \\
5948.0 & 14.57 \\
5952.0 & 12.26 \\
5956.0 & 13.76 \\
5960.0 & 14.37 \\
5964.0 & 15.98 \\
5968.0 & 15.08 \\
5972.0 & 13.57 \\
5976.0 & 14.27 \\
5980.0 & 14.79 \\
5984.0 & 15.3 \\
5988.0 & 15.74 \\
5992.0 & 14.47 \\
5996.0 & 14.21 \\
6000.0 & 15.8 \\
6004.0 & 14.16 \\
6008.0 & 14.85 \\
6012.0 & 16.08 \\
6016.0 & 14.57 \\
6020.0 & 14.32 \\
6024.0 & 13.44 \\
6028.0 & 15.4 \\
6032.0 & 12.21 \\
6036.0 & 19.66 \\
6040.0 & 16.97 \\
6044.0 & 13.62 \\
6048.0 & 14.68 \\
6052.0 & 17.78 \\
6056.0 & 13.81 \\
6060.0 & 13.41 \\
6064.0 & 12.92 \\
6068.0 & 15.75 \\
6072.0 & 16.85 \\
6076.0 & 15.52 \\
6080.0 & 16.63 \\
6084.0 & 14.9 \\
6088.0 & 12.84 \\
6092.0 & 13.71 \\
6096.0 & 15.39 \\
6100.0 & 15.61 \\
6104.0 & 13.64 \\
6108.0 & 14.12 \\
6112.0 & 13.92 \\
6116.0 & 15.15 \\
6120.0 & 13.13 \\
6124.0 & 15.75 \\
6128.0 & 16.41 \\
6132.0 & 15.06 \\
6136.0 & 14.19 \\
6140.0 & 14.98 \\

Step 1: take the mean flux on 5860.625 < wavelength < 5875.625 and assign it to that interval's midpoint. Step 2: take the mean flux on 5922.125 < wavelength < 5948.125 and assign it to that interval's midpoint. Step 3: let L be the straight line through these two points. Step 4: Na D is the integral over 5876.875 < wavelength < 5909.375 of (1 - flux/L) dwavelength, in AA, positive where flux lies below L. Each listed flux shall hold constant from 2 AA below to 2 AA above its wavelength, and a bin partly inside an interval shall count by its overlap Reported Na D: 3.0 AA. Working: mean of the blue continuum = 14.9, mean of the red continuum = 14.8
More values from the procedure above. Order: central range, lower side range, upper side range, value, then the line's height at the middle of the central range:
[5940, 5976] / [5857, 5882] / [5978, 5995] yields 1.3 AA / 15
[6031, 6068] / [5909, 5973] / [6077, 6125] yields -1.5 AA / 14.5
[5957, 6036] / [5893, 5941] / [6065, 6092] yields -0.5 AA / 14.7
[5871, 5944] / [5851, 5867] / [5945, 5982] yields 0.2 AA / 14.2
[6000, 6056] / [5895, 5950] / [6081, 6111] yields -3.1 AA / 14.4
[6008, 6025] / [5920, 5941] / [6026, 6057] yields 0.7 AA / 15.4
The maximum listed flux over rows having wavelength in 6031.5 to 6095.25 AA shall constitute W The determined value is 19.66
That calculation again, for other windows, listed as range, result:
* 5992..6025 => 16.08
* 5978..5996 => 15.74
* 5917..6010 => 15.98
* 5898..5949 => 15.66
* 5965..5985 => 15.3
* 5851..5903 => 15.19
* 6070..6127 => 16.85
